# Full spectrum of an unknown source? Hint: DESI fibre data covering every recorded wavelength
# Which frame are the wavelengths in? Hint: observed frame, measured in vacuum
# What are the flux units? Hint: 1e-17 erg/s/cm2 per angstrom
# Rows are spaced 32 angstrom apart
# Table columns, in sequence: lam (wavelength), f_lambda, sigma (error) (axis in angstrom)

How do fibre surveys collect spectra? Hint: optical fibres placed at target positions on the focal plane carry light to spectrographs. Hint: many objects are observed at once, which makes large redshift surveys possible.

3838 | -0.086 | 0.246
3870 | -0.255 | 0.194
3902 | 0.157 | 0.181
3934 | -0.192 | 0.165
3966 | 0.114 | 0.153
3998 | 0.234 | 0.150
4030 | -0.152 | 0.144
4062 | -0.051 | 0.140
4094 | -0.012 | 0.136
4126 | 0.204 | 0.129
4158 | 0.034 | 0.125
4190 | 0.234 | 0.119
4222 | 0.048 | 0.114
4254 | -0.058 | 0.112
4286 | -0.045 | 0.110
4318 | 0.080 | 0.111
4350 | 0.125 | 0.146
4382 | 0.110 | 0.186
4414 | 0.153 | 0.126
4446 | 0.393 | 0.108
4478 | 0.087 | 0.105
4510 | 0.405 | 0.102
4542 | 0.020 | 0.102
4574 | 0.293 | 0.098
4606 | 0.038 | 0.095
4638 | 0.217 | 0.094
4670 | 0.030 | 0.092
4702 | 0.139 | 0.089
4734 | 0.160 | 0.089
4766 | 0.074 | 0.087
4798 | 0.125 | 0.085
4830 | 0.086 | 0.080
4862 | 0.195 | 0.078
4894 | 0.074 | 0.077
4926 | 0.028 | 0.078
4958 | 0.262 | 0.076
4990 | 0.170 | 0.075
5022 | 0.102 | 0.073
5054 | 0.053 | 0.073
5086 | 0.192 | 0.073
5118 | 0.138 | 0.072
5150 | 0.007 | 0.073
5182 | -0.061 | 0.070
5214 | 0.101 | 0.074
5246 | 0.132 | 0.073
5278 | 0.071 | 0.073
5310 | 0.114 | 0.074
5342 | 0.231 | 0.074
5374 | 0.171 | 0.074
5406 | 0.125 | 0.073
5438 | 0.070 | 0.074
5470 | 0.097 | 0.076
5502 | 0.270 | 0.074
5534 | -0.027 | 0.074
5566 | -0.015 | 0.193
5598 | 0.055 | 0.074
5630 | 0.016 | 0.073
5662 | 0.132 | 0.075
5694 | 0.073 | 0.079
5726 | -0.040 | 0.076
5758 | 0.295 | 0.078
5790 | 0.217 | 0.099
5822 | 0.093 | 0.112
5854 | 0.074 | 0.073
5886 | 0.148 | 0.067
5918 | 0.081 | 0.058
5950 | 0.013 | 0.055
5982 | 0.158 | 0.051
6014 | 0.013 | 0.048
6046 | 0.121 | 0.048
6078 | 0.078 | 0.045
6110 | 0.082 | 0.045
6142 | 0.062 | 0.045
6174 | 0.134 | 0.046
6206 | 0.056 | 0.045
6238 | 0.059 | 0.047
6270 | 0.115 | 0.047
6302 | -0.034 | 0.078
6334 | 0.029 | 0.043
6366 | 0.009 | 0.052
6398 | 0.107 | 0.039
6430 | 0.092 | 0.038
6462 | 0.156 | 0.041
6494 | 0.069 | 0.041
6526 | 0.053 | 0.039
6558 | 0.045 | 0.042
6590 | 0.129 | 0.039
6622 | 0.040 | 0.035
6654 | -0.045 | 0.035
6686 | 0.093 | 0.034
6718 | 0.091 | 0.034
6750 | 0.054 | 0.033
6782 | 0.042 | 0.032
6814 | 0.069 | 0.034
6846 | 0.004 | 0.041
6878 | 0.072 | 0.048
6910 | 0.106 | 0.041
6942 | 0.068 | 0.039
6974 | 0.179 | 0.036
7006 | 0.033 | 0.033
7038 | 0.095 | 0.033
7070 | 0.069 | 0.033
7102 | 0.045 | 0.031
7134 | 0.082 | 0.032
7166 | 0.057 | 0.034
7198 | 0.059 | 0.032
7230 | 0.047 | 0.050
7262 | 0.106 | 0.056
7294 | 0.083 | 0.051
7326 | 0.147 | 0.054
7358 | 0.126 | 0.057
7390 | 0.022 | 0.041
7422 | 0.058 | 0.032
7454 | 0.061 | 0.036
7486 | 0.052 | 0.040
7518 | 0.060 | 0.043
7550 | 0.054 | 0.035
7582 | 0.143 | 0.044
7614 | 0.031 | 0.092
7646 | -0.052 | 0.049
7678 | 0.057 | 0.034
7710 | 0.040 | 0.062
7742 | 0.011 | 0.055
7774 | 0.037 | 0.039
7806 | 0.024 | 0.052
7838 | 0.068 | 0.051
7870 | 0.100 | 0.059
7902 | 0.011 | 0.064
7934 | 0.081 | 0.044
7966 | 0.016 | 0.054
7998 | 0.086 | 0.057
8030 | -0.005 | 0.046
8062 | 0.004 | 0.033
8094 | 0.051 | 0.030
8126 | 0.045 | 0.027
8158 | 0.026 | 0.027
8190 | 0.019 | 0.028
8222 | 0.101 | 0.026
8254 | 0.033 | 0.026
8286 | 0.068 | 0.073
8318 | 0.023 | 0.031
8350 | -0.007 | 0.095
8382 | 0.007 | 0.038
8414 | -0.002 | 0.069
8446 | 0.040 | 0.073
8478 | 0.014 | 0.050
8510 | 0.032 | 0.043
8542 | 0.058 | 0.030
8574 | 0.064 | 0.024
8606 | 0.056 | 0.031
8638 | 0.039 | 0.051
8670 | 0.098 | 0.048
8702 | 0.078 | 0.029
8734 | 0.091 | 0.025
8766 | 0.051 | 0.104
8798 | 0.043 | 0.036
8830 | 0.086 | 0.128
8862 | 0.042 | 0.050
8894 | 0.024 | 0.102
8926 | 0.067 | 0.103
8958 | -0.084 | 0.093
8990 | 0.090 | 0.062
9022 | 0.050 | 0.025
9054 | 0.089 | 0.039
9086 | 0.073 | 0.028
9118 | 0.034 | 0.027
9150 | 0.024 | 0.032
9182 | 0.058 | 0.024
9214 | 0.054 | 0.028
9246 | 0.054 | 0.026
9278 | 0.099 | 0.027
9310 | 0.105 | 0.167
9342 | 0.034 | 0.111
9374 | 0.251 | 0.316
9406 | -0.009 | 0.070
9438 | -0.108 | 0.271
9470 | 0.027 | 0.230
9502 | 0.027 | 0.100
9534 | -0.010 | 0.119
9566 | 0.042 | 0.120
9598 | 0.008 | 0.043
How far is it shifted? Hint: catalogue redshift 0.11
